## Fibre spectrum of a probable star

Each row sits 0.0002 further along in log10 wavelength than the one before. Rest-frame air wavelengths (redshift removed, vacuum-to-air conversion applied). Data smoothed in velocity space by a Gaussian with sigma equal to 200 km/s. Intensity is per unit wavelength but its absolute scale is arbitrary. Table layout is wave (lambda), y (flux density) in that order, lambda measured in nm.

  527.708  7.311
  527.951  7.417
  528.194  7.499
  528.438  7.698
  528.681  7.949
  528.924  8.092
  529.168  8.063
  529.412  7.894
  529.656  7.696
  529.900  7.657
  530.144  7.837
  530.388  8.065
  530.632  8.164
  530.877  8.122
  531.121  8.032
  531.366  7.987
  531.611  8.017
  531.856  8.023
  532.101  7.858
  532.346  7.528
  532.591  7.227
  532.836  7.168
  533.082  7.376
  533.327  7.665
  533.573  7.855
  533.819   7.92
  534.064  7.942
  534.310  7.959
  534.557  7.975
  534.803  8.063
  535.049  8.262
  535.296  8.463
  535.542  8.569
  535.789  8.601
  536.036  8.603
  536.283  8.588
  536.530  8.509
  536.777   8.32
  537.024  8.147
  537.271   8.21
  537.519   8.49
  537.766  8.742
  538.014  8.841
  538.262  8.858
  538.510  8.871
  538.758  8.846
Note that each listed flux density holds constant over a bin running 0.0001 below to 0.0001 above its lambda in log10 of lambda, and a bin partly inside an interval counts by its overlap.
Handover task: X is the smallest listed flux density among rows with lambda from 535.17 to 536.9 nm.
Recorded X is 8.32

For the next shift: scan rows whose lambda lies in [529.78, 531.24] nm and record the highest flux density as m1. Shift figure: 8.164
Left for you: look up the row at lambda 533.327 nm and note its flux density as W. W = 7.665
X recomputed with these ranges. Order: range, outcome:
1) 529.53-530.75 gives 7.657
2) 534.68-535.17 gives 8.063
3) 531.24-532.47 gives 7.528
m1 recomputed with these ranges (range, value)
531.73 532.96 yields 8.023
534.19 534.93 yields 8.063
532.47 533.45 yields 7.665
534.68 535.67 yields 8.569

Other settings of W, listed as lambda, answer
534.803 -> 8.063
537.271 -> 8.21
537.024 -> 8.147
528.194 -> 7.499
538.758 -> 8.846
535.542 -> 8.569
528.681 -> 7.949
